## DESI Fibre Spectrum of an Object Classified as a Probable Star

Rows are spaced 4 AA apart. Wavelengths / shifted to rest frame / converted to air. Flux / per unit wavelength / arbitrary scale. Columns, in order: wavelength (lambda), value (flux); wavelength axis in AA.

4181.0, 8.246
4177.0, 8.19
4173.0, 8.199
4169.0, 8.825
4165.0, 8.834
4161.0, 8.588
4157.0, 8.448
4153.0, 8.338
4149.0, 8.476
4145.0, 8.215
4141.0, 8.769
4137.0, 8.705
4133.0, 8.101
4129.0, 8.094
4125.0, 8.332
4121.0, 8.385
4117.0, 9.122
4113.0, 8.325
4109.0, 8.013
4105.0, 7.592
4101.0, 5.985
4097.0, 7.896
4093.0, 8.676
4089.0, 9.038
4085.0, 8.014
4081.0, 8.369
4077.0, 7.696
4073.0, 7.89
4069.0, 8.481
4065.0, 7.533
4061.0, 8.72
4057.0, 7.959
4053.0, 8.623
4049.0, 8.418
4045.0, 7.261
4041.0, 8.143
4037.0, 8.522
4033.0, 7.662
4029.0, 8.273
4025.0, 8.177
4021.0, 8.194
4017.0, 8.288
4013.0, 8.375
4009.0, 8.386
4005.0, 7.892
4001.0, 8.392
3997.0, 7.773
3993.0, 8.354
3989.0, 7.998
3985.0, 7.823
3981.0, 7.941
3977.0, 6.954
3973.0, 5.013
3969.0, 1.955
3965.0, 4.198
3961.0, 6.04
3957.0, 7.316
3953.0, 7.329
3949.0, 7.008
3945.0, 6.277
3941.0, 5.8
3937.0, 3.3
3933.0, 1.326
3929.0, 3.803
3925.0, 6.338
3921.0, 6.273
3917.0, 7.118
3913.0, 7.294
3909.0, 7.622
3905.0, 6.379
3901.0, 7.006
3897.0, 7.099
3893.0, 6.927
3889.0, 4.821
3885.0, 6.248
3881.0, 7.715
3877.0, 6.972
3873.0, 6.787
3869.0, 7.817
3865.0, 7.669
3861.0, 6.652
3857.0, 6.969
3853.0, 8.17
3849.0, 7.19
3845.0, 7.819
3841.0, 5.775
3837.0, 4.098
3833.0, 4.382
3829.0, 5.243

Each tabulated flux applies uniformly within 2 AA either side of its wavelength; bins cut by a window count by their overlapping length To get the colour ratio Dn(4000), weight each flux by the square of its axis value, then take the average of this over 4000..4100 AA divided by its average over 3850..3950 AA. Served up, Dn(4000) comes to 1.4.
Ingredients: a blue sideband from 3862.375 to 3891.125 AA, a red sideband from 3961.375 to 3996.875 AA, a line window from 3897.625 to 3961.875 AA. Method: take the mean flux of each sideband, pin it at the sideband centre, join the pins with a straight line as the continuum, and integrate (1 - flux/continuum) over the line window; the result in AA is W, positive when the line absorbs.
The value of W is 5.4 AA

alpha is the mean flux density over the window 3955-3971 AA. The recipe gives 4.88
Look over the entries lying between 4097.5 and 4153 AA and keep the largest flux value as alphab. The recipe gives 9.122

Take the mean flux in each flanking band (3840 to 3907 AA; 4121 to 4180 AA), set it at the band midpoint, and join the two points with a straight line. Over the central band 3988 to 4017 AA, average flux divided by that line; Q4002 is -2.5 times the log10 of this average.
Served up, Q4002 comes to -0.07 mag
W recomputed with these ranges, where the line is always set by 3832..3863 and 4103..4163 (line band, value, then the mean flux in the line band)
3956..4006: 4.4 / 6.71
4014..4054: -2.3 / 8.15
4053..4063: -0.7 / 8.4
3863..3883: -2.3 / 7.39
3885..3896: 1.1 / 6.05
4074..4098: -0.7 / 8.28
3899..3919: -0.7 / 7.08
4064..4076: -0.1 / 7.98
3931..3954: 6.6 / 5.08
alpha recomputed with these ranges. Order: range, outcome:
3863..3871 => 7.74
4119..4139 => 8.32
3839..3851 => 6.93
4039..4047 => 7.7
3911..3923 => 6.89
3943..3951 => 6.64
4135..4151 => 8.54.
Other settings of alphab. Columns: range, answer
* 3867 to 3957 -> 7.817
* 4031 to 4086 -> 8.72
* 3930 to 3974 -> 7.329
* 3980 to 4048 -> 8.522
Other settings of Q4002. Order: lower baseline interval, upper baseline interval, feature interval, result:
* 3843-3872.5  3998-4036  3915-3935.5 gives 0.49 mag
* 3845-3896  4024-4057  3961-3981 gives 0.46 mag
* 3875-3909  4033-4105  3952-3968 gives 0.22 mag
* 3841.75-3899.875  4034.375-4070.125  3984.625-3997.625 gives -0.03 mag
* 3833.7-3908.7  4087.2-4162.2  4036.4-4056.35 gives -0.05 mag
